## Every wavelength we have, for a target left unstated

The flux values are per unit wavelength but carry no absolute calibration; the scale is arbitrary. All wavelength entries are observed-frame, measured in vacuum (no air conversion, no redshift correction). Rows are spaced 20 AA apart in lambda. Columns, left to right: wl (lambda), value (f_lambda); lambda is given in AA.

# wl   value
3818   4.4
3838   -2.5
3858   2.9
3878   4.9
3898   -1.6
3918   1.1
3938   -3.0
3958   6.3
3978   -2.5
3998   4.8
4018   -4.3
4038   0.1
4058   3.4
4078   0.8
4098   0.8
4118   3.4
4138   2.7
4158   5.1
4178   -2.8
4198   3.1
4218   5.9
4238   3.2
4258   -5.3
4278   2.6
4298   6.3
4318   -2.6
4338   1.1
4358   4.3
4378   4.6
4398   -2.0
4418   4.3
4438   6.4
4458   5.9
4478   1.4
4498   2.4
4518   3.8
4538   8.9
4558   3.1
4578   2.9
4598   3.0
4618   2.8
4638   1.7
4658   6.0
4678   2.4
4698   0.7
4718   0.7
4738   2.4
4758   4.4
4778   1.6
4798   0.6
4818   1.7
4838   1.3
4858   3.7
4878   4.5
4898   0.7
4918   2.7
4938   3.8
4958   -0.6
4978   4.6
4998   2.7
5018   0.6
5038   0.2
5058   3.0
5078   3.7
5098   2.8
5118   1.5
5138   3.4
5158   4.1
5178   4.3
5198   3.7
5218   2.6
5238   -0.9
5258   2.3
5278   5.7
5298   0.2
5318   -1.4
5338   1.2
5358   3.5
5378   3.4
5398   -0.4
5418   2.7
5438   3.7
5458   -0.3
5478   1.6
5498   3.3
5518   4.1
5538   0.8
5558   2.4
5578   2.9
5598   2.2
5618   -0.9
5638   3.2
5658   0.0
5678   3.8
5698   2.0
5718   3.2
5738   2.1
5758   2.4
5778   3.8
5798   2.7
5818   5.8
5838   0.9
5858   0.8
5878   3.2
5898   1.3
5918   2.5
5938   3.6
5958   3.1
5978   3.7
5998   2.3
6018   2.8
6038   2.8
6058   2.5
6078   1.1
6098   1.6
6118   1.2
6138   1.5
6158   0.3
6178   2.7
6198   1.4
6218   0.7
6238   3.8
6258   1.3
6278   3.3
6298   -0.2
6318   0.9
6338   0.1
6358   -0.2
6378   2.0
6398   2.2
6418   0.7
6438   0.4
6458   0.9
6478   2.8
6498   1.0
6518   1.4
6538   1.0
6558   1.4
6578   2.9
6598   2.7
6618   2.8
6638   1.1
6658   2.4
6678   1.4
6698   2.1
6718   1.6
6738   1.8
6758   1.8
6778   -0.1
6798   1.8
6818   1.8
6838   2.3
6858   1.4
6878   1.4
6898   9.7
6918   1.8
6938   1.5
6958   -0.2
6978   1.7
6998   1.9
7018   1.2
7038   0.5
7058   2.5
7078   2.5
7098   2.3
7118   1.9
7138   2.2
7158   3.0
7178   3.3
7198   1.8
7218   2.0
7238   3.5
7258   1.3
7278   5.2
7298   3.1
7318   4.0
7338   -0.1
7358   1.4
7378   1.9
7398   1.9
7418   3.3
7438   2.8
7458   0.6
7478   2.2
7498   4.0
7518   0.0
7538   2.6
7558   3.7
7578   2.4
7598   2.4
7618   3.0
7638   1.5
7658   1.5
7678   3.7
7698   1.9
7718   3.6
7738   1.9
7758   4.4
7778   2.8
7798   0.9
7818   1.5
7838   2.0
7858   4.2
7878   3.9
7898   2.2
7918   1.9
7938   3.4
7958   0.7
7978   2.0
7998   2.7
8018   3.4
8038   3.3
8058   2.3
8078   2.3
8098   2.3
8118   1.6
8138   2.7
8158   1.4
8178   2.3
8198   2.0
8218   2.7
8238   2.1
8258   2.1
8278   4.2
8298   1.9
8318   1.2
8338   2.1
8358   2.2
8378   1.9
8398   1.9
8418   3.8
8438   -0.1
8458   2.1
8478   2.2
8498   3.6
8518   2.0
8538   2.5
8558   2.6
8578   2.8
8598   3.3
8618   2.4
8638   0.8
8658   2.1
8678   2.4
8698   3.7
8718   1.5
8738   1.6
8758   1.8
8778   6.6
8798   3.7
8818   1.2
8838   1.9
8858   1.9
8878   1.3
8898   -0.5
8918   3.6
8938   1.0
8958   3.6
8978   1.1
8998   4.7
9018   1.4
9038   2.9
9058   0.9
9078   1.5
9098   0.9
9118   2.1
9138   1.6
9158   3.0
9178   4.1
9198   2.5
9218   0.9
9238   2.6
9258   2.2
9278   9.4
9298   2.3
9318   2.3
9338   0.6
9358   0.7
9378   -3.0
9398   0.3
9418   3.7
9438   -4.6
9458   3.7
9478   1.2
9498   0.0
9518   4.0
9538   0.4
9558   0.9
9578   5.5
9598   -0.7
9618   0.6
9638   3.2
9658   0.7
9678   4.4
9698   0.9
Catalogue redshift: 0.852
